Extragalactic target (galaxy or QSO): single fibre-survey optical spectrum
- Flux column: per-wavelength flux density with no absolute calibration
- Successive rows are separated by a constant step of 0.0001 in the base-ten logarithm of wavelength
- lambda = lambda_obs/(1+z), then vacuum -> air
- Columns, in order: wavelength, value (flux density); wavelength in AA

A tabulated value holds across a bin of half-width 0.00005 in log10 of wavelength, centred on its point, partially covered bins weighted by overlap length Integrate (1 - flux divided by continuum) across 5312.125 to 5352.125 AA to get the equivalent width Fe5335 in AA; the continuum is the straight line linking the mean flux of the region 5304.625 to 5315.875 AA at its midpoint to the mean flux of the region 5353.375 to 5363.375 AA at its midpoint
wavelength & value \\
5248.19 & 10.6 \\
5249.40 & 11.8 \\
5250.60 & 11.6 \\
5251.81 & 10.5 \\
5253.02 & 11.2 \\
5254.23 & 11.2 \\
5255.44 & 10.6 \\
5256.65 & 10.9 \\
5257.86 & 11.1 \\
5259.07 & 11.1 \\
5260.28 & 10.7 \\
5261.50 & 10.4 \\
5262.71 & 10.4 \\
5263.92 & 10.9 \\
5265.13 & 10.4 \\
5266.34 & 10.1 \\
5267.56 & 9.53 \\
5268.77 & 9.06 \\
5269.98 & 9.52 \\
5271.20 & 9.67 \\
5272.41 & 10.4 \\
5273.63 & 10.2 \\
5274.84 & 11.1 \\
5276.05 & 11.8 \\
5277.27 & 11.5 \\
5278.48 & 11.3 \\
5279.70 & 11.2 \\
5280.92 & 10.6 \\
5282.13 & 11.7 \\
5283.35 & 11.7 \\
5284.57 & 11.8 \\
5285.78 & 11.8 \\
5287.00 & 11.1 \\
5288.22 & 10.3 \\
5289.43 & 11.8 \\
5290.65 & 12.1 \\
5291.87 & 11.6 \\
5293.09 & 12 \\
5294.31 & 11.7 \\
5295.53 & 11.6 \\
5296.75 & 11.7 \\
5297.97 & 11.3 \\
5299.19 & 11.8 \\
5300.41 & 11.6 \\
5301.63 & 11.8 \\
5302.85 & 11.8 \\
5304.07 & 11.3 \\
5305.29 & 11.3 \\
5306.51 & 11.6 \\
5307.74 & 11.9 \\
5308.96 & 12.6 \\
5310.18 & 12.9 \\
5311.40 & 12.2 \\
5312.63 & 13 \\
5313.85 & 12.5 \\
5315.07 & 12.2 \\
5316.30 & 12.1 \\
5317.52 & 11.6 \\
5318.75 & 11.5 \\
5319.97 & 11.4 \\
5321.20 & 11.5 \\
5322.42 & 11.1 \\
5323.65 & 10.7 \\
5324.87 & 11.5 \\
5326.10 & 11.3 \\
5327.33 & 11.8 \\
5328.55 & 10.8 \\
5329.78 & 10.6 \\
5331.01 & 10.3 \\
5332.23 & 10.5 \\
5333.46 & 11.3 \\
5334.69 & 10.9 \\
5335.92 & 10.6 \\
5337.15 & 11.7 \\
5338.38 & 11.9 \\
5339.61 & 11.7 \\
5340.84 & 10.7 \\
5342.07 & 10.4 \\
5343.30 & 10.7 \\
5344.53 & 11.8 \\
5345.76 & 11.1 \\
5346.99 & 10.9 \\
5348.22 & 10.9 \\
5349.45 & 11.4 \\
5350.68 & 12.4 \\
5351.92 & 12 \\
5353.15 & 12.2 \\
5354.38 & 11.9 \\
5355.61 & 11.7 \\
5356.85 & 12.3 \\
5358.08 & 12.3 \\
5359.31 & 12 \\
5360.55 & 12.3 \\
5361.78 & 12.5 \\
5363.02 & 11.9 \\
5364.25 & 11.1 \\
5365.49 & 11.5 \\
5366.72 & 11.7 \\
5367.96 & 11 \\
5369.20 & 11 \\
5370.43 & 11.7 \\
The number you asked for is 2.7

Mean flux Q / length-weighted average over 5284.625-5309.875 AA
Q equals 11.7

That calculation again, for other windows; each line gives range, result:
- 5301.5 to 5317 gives 12.1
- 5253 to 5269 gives 10.6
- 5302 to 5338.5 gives 11.5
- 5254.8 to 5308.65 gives 11.1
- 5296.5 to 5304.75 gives 11.6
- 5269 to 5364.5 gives 11.5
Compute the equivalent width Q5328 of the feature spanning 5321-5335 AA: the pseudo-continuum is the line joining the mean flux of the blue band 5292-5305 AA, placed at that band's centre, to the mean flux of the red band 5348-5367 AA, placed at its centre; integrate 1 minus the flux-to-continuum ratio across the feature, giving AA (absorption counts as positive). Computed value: 0.9 AA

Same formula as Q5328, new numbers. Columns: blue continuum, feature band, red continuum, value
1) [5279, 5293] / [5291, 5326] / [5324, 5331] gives -1.60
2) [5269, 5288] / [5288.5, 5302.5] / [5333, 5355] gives -0.79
